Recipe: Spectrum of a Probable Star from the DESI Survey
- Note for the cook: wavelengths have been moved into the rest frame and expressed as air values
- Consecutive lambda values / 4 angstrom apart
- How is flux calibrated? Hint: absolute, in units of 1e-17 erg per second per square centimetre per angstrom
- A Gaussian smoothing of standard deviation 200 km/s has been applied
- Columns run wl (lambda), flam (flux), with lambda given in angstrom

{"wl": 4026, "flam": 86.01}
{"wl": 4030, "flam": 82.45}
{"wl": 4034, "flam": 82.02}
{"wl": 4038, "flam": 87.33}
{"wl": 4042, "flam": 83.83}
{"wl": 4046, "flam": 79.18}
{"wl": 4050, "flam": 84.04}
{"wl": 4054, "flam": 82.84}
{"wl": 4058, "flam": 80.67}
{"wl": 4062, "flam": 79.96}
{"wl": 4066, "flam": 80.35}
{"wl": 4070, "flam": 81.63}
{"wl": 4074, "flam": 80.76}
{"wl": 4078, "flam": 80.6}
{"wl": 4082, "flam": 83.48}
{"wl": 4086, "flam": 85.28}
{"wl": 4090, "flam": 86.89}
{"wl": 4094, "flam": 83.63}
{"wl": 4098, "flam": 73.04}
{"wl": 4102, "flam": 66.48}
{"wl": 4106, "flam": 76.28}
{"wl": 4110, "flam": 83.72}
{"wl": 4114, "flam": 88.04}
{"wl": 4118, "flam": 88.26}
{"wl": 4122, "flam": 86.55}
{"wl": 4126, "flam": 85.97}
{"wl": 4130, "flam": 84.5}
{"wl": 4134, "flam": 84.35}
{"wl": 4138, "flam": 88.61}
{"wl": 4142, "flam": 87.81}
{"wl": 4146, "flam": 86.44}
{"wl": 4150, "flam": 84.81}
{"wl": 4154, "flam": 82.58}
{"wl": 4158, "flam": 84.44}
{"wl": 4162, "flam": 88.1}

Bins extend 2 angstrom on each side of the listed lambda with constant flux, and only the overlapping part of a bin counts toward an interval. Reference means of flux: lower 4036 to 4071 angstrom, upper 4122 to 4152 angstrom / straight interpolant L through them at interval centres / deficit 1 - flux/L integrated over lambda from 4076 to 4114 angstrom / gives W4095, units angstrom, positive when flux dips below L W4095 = 1.7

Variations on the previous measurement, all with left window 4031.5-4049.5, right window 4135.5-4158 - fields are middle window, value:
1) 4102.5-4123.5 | 0.4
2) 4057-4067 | 0.4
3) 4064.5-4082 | 0.6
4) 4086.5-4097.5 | 0.1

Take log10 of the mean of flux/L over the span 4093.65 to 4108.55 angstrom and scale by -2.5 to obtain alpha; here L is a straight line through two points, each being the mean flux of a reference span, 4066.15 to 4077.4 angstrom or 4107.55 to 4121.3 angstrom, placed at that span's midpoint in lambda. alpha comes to 0.143 mag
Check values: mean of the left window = 81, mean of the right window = 86.3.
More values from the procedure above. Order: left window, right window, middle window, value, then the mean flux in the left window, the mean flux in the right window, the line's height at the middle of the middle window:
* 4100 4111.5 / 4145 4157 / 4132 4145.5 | -0.06 mag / 75.1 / 84.4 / 81.9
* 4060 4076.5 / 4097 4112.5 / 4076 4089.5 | -0.07 mag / 80.7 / 75.4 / 78.6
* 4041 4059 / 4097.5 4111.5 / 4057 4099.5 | -0.05 mag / 82.1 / 74.8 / 78.3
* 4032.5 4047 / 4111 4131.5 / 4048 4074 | 0.04 mag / 83.4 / 86.6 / 84.2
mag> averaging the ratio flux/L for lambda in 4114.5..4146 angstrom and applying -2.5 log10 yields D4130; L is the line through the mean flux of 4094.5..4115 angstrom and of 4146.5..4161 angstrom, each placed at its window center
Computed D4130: -0.07 mag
